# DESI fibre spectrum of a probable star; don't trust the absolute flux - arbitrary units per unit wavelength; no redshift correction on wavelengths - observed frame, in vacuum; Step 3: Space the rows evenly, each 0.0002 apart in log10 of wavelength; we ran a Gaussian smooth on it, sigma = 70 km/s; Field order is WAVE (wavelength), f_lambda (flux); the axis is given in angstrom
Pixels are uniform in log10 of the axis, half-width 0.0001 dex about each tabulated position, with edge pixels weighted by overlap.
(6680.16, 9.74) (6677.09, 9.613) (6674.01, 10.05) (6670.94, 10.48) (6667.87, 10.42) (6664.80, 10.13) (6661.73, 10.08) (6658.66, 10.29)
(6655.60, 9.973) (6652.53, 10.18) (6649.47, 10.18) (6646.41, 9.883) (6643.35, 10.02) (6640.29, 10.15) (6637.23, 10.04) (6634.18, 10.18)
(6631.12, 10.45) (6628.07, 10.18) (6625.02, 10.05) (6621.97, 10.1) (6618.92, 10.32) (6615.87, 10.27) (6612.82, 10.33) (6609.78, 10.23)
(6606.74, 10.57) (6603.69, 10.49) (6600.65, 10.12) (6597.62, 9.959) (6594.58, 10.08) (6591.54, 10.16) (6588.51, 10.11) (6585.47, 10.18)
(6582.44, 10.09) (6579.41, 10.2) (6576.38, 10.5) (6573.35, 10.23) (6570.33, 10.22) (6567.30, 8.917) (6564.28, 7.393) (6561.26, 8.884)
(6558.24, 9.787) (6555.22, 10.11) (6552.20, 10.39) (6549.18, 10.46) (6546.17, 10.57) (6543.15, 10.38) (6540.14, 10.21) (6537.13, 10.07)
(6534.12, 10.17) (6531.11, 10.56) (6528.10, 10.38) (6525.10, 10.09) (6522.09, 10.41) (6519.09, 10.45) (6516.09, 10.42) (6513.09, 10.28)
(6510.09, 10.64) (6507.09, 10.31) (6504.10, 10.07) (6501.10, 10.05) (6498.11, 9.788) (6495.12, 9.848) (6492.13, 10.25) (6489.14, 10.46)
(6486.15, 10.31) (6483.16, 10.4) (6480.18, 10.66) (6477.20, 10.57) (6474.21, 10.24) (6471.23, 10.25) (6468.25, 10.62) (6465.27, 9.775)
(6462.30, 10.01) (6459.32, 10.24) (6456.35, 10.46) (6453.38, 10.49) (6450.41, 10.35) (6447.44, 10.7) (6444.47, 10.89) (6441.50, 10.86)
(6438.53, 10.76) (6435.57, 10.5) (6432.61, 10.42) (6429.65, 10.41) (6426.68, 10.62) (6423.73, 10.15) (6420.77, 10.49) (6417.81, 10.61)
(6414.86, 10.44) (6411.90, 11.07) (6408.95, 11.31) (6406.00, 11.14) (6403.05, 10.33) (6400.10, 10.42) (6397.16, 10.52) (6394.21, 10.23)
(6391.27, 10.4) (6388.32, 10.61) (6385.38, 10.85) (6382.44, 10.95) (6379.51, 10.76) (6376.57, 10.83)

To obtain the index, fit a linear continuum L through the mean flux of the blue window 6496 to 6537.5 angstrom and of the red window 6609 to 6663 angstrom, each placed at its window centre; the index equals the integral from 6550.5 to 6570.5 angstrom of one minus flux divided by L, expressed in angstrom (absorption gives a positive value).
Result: 1.73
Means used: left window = 10.3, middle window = 9.34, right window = 10.2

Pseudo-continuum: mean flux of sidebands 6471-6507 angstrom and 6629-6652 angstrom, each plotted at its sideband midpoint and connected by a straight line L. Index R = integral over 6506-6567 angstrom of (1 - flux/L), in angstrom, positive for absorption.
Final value 0.8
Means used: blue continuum 10.2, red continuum 10.1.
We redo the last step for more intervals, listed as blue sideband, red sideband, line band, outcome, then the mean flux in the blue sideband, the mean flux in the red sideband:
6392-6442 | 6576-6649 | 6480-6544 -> 0.8 angstrom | 10.6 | 10.2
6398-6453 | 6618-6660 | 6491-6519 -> 0.7 angstrom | 10.6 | 10.1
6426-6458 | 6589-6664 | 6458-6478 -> 0.6 angstrom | 10.6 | 10.2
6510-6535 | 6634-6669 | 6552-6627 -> 1.9 angstrom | 10.4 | 10.1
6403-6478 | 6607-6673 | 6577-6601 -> 0.4 angstrom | 10.5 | 10.2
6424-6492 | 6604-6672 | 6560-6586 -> 1.7 angstrom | 10.4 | 10.2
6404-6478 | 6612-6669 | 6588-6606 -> 0.1 angstrom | 10.5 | 10.2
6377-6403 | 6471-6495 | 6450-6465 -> 0.2 angstrom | 10.6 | 10.4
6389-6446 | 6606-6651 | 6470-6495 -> 0.3 angstrom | 10.6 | 10.2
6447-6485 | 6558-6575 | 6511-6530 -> -1.2 angstrom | 10.4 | 9.21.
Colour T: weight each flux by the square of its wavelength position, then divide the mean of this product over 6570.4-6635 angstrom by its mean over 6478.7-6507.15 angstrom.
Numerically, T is 1.0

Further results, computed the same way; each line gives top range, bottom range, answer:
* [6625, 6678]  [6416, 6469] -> 1.03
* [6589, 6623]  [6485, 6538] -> 1.03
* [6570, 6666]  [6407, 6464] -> 1.02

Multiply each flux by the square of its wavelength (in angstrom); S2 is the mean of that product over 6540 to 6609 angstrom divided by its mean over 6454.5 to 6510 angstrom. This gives 1.00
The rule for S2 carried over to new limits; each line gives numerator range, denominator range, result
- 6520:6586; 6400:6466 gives 0.98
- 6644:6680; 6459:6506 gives 1.04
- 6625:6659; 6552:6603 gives 1.05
